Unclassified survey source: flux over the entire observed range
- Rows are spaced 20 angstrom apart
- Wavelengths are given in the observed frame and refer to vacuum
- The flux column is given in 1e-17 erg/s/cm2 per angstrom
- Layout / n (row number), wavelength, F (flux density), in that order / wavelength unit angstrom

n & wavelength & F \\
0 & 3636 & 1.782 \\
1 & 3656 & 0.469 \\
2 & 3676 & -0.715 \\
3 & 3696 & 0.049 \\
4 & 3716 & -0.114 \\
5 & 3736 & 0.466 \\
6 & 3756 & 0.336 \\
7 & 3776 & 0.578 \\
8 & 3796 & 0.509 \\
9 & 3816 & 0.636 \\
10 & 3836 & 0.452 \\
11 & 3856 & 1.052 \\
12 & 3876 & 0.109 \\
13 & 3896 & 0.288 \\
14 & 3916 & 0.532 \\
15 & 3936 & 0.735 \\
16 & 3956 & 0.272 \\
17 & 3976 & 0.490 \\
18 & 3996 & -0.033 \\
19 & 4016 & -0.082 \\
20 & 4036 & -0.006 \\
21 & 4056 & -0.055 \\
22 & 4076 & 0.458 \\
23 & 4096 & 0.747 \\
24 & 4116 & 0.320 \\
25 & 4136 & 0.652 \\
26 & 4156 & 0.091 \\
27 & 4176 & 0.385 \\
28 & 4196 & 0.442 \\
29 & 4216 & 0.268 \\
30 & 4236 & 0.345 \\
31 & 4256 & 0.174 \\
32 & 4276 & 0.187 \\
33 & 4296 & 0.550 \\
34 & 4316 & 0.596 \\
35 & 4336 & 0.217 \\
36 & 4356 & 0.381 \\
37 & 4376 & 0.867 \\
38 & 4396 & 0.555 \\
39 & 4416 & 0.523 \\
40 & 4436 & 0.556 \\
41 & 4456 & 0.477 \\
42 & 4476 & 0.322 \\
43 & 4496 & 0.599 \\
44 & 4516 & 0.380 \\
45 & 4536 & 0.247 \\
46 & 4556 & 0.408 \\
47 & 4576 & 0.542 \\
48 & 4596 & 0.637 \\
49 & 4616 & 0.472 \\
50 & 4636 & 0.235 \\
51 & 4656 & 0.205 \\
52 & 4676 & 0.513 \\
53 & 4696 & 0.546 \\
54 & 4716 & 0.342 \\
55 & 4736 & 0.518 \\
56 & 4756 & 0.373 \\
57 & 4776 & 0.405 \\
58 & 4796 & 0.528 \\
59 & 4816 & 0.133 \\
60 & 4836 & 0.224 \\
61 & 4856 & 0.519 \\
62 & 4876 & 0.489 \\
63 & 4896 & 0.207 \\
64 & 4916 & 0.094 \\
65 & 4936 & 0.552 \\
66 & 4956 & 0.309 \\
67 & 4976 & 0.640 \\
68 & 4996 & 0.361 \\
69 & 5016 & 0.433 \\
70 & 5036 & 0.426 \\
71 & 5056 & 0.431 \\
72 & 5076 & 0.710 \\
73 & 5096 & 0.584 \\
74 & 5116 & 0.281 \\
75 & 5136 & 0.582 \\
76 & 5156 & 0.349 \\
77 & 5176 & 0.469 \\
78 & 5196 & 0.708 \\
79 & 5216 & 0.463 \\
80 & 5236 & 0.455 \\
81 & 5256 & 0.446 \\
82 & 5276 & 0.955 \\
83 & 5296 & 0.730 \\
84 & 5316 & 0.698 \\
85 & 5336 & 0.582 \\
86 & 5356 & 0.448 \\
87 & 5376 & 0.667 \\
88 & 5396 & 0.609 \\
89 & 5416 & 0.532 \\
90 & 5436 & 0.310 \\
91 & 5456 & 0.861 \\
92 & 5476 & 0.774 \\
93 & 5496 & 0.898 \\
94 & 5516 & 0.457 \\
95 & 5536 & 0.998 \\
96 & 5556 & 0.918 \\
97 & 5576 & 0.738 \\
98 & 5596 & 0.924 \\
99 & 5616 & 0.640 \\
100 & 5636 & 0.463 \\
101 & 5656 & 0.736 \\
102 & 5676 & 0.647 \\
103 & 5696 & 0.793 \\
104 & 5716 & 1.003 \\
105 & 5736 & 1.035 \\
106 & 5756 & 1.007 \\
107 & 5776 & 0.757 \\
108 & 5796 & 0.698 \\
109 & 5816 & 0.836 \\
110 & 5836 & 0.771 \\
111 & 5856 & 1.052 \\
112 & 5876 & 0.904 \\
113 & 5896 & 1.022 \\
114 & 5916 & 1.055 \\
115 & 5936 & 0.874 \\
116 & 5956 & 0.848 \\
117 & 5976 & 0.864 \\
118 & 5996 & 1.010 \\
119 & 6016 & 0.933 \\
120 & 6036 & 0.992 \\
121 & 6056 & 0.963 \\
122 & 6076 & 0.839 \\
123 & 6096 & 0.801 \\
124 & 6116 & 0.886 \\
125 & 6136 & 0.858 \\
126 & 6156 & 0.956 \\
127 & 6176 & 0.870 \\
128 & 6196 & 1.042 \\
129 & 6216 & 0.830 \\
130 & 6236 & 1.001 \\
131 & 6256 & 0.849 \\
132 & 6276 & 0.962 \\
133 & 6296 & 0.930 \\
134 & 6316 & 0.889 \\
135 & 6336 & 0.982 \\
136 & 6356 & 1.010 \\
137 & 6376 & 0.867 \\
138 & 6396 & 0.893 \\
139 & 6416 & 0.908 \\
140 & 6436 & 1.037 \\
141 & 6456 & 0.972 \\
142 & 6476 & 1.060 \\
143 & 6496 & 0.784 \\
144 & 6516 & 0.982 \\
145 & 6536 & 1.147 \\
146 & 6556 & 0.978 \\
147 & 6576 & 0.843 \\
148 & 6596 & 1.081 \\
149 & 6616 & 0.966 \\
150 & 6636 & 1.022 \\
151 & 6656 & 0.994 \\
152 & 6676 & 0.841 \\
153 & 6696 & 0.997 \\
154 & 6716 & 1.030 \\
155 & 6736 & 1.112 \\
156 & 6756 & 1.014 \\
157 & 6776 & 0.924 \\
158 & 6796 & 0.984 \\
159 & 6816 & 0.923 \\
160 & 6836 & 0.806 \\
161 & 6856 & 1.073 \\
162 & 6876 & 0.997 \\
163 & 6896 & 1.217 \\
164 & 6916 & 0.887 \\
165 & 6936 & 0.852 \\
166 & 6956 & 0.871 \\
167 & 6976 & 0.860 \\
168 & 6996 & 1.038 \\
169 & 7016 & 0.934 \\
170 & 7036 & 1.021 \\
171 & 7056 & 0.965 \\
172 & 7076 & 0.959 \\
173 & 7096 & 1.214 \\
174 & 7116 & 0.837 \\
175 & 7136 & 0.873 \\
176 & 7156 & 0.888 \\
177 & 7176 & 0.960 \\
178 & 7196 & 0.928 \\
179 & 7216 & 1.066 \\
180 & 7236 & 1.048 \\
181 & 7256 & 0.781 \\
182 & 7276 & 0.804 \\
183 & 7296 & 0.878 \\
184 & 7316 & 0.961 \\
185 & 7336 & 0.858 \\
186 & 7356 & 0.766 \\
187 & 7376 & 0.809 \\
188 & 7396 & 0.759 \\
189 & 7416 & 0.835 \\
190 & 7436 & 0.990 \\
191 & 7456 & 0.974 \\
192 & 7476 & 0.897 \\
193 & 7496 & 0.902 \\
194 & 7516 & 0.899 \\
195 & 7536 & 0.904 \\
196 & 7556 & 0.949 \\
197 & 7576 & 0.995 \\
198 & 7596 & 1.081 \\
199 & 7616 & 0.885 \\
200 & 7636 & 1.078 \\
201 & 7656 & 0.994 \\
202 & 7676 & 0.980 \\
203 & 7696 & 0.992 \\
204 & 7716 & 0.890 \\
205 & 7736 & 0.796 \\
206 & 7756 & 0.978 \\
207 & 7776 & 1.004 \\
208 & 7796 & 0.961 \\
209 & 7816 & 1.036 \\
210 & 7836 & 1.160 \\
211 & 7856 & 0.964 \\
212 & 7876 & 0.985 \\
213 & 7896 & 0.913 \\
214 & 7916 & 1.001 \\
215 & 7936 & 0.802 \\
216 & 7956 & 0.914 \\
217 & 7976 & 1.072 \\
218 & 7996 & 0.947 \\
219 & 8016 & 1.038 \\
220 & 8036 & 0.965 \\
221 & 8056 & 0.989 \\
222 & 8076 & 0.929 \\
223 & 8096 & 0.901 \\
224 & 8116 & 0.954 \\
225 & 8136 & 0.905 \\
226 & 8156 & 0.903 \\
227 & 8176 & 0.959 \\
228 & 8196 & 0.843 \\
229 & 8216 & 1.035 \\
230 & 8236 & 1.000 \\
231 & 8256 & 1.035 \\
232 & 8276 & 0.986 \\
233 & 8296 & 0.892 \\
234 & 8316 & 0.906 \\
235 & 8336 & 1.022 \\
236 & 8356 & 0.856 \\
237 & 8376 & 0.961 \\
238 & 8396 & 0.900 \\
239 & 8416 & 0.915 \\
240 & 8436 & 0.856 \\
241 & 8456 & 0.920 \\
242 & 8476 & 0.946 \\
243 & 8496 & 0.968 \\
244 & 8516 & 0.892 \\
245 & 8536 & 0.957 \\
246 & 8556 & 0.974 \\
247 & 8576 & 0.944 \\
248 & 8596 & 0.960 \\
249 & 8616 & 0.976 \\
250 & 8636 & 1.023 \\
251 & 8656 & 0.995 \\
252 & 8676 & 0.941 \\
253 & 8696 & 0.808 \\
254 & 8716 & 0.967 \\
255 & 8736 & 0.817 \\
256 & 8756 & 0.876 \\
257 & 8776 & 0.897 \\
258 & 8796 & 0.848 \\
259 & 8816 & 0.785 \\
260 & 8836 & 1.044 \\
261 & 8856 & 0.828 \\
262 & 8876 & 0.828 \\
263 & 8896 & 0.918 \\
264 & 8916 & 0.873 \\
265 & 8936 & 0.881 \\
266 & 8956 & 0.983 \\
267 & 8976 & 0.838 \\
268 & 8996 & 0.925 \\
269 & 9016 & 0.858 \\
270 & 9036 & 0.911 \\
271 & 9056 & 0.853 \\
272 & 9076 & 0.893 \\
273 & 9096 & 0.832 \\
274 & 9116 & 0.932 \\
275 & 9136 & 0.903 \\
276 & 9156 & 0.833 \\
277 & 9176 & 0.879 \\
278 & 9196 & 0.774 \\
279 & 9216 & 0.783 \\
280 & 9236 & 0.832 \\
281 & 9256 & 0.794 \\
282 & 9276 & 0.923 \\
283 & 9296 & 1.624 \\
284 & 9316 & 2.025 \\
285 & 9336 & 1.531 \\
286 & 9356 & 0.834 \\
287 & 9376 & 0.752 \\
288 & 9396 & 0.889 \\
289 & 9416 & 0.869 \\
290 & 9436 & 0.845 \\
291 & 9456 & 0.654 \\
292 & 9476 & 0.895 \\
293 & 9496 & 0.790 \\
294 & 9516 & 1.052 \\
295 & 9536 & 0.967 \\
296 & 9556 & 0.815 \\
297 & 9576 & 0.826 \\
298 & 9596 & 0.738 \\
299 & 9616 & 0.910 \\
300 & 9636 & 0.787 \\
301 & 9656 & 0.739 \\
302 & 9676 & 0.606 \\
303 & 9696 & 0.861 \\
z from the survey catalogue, 0.42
